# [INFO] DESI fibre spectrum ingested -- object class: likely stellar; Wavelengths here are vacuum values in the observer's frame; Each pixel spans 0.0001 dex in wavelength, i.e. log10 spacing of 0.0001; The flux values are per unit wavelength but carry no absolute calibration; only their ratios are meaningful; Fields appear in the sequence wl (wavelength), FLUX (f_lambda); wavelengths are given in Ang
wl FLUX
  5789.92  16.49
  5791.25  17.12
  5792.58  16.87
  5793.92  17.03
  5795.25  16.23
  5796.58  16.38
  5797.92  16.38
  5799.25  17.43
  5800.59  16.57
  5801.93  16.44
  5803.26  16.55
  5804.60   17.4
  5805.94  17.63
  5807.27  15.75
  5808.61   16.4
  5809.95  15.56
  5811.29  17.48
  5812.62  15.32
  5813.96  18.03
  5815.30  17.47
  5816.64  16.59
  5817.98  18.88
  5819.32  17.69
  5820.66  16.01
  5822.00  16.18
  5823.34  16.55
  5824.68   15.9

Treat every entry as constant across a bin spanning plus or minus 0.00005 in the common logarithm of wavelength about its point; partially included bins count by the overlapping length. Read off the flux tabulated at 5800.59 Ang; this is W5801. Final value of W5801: 16.57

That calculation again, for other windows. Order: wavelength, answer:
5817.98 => 18.88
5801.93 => 16.44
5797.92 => 16.38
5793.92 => 17.03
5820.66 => 16.01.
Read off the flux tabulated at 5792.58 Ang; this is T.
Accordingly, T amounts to 16.87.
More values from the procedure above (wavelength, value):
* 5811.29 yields 17.48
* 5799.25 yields 17.43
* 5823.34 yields 16.55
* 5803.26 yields 16.55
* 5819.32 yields 17.69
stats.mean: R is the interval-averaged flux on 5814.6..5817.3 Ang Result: 17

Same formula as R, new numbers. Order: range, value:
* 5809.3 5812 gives 16.5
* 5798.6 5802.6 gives 16.8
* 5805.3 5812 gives 16.6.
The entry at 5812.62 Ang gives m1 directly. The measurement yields 15.32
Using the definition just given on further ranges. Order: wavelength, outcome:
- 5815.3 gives 17.47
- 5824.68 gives 15.9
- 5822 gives 16.18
